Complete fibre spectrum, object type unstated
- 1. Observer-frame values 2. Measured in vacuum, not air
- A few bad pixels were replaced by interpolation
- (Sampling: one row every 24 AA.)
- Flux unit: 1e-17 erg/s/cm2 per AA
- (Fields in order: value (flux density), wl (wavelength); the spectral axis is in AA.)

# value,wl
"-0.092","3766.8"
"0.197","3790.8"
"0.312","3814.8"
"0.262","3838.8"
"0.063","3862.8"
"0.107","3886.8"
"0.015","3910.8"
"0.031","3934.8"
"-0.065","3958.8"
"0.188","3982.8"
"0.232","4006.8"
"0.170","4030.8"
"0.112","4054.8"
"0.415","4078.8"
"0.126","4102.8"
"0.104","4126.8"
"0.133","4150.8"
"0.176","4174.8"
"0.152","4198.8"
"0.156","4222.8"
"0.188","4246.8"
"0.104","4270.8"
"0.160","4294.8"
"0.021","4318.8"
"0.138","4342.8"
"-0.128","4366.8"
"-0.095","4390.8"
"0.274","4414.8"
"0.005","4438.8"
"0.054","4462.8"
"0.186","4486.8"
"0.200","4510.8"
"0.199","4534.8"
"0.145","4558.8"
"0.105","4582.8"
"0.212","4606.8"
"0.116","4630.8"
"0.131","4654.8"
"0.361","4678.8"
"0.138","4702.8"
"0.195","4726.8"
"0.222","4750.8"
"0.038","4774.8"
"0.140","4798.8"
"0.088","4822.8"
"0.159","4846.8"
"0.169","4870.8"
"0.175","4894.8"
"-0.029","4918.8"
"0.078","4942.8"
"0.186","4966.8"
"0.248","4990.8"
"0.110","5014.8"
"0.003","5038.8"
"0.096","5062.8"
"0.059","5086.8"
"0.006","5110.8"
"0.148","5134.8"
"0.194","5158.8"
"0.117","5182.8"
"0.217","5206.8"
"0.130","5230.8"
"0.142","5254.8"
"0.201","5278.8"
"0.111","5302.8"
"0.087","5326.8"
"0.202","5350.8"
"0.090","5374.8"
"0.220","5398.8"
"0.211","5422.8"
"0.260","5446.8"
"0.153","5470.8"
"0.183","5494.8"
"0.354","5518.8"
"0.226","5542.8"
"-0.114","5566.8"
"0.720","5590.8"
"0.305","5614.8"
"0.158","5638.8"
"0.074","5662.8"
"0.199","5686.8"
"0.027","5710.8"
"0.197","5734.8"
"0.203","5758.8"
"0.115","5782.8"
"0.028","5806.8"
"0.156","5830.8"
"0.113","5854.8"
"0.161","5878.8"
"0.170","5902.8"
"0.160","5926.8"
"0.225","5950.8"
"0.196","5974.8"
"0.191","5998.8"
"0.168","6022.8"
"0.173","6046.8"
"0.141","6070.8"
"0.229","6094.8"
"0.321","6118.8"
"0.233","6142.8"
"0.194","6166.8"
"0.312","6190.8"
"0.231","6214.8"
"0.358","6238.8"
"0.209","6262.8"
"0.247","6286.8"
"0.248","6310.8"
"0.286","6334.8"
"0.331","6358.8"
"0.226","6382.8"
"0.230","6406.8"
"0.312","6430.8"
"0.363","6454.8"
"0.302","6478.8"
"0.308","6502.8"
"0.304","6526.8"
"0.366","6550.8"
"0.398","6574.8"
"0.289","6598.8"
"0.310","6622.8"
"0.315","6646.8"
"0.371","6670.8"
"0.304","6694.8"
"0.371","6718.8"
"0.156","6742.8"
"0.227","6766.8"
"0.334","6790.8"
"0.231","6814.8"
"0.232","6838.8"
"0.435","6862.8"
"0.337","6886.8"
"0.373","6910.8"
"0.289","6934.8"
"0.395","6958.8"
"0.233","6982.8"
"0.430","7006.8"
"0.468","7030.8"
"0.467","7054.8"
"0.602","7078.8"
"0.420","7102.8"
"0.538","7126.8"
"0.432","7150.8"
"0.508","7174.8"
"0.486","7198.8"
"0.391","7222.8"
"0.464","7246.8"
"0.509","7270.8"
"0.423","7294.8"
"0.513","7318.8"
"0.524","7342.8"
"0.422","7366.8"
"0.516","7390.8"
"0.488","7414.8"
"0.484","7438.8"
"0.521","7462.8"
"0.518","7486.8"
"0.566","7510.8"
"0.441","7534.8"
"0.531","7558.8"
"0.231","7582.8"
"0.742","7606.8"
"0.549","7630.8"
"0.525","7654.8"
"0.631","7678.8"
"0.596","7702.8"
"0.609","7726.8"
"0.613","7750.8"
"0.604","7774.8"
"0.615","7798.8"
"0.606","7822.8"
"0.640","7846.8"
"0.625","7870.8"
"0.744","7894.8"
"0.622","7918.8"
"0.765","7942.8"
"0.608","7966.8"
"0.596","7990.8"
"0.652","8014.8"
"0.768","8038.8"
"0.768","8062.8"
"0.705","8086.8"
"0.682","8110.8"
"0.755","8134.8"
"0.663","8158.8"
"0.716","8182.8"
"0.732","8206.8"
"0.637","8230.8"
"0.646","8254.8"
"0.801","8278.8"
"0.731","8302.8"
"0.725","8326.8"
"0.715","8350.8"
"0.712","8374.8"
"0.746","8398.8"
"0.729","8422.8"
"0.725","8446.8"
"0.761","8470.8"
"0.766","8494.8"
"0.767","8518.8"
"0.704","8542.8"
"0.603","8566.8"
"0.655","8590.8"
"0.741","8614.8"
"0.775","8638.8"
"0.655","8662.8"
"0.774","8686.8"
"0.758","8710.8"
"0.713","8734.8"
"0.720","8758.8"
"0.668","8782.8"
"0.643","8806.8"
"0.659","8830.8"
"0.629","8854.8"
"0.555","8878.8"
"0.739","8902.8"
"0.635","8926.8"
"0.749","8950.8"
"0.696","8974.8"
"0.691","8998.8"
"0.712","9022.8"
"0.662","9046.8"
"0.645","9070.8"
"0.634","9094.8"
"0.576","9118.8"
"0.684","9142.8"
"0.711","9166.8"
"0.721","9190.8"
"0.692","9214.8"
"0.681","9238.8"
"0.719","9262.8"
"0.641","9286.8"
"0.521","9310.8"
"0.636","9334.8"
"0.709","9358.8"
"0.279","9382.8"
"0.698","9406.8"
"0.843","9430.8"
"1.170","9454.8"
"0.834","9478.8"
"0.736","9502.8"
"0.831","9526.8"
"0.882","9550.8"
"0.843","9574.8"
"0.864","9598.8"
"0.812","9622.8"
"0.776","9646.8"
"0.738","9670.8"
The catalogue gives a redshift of 0.761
